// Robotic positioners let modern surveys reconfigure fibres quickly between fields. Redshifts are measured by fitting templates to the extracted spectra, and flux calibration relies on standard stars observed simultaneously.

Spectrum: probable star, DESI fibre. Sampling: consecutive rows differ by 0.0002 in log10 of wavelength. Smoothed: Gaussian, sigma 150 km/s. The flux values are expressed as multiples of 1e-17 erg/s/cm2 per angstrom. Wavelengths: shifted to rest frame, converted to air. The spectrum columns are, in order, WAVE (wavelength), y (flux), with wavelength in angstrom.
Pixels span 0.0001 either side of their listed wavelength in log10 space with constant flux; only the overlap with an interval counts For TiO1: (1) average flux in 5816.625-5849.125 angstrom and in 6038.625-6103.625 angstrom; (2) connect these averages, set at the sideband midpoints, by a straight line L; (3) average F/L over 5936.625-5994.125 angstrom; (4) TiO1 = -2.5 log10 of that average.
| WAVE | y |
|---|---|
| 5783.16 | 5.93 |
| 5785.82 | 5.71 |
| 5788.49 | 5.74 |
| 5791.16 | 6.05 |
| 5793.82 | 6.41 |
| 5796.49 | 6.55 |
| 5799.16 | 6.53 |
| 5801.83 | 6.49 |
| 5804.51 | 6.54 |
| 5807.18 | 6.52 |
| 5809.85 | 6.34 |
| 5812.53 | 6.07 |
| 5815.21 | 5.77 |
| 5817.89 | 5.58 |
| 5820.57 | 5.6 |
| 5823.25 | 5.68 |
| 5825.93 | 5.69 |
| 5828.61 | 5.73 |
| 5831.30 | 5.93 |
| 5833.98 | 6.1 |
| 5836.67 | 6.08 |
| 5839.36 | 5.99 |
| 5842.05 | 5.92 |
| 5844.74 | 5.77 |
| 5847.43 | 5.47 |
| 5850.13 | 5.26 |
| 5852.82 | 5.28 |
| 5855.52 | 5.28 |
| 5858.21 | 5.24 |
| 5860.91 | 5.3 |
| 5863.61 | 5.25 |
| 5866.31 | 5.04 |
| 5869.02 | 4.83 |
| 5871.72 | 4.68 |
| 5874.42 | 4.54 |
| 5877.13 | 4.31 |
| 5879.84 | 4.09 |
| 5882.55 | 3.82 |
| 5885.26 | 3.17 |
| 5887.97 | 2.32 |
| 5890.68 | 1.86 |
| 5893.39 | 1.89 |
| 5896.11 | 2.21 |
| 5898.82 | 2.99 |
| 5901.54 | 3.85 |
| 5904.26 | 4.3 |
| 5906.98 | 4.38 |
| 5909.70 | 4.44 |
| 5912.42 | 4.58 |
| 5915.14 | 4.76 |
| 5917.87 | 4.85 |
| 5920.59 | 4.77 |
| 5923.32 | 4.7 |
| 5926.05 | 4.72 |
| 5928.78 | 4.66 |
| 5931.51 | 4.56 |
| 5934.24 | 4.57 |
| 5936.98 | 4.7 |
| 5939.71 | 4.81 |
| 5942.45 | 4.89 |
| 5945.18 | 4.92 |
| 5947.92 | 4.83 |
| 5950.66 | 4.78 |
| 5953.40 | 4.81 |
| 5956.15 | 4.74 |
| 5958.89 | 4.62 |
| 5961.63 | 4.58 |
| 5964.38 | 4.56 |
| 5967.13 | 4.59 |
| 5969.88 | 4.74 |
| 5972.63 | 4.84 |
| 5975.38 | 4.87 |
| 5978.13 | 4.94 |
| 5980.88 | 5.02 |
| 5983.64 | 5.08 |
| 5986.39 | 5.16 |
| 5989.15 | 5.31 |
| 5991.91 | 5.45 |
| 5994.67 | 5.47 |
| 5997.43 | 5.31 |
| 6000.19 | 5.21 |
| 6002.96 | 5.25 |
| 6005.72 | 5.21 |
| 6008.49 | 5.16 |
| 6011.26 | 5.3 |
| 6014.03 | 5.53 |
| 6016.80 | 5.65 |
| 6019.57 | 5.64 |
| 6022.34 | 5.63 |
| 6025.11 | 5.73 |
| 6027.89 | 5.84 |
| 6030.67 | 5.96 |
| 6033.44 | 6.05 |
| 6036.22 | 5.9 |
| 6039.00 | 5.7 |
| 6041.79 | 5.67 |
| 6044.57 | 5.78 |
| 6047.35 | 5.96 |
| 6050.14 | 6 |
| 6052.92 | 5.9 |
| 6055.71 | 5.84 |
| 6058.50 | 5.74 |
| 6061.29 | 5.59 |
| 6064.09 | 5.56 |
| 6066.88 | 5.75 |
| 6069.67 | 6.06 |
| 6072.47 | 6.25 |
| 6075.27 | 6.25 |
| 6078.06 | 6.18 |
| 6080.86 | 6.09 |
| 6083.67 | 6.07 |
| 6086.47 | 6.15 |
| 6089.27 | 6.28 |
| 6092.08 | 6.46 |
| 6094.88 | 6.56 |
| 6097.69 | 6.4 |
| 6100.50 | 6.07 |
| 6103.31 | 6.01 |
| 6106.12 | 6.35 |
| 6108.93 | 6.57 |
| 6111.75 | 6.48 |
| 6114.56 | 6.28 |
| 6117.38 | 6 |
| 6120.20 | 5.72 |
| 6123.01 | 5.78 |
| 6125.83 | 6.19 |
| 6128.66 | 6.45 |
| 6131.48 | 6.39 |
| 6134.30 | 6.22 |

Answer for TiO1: 0.209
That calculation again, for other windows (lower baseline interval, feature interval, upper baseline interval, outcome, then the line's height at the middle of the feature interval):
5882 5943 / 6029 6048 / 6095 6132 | -0.09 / 5.38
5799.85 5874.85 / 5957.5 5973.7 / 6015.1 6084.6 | 0.24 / 5.79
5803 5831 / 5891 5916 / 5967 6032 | 0.48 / 5.64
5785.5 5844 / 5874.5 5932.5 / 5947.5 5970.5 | 0.31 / 5.21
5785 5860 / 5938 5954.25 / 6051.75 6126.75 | 0.23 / 5.99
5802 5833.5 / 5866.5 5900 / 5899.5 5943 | 0.43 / 5.08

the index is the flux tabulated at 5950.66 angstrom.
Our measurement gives 4.78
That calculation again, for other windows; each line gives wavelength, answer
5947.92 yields 4.83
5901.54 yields 3.85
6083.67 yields 6.07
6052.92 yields 5.9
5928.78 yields 4.66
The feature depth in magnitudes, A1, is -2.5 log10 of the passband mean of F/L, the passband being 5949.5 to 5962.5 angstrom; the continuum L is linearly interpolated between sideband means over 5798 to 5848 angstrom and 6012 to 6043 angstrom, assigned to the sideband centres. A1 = 0.232 mag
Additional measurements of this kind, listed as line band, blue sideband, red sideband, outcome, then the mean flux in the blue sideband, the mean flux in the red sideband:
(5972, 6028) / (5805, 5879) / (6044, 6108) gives 0.11 mag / 5.53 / 6.06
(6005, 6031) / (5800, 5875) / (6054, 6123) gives 0.08 mag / 5.66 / 6.11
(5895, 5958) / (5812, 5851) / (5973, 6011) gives 0.21 mag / 5.78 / 5.18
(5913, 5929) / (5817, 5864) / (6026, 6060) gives 0.20 mag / 5.63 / 5.86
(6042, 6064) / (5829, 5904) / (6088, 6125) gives 0.01 mag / 4.54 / 6.23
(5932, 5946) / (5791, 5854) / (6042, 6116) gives 0.26 mag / 5.97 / 6.1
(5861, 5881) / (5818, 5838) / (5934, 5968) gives 0.15 mag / 5.82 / 4.73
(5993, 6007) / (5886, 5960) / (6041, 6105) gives -0.03 mag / 4.2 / 6.03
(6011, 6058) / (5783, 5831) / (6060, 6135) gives 0.06 mag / 6.05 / 6.15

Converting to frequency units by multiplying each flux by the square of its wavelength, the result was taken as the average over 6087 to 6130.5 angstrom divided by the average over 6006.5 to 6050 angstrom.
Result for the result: 1.12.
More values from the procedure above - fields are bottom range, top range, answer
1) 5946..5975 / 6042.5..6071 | 1.27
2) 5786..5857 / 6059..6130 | 1.13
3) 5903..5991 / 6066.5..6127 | 1.37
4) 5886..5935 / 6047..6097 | 1.64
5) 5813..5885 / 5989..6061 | 1.13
